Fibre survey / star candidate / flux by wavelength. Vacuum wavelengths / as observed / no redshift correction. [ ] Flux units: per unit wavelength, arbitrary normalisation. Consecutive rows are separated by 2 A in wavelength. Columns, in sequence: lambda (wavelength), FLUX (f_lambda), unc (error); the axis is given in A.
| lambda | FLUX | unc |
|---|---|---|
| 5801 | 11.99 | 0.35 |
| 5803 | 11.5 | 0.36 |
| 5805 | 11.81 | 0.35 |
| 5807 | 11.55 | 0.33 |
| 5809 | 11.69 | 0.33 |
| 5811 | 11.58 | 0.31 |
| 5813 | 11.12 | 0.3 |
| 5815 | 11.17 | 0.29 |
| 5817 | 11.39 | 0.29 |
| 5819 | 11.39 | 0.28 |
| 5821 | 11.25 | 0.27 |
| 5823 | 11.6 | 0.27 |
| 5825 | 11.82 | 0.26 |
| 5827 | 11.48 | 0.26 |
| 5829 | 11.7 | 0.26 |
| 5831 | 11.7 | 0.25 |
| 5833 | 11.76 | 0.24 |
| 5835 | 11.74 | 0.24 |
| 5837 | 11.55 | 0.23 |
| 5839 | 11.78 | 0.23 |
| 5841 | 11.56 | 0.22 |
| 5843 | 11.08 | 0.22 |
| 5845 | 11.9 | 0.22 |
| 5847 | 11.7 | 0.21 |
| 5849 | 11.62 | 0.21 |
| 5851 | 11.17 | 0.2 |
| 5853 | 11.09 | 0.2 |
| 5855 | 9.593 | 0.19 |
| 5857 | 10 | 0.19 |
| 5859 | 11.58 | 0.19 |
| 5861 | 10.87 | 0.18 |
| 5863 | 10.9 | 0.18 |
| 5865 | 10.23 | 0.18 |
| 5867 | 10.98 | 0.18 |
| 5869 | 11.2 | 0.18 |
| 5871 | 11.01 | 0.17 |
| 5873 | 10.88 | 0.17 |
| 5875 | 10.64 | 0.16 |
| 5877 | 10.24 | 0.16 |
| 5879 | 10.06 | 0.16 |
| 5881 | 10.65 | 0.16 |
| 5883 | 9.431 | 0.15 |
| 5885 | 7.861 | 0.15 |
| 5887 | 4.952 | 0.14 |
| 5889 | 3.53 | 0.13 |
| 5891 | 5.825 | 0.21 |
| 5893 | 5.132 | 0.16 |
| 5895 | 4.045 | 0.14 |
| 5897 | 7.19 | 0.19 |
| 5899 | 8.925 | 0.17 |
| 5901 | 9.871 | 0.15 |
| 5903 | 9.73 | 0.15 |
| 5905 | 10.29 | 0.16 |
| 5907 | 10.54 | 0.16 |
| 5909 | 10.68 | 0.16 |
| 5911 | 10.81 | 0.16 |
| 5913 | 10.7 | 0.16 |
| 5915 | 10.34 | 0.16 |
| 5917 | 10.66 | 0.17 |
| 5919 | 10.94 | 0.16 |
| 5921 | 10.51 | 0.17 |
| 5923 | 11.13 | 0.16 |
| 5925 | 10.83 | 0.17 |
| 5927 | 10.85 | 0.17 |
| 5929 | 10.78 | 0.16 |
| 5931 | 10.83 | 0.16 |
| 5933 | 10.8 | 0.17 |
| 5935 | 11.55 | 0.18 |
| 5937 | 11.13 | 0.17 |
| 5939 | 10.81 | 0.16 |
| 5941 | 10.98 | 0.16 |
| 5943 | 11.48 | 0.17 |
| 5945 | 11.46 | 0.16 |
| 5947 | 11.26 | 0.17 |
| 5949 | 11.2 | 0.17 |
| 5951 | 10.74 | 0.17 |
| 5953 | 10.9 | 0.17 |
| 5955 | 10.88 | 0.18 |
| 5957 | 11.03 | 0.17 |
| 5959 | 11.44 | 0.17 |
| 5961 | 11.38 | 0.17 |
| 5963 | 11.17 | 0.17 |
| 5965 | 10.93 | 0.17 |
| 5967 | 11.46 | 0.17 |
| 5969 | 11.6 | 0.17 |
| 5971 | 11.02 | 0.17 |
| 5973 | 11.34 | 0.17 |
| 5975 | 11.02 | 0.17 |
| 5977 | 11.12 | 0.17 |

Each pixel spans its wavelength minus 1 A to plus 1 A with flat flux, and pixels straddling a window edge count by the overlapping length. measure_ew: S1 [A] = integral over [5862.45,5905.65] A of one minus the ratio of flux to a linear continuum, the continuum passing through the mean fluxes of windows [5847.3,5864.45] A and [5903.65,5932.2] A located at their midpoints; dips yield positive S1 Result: 8.1 A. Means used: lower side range 10.9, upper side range 10.7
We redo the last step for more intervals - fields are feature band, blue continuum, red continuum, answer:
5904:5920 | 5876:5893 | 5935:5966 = -2.7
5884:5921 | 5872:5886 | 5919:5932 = 6.9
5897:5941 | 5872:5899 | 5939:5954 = -4.3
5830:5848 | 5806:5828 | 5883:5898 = -3.5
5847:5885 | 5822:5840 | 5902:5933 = 2.2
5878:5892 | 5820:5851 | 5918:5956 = 4.8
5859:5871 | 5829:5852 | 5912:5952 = 0.5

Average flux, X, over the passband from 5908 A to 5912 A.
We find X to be 10.7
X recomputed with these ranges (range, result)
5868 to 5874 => 11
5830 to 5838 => 11.7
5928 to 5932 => 10.8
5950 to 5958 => 10.9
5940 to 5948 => 11.3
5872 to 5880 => 10.5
